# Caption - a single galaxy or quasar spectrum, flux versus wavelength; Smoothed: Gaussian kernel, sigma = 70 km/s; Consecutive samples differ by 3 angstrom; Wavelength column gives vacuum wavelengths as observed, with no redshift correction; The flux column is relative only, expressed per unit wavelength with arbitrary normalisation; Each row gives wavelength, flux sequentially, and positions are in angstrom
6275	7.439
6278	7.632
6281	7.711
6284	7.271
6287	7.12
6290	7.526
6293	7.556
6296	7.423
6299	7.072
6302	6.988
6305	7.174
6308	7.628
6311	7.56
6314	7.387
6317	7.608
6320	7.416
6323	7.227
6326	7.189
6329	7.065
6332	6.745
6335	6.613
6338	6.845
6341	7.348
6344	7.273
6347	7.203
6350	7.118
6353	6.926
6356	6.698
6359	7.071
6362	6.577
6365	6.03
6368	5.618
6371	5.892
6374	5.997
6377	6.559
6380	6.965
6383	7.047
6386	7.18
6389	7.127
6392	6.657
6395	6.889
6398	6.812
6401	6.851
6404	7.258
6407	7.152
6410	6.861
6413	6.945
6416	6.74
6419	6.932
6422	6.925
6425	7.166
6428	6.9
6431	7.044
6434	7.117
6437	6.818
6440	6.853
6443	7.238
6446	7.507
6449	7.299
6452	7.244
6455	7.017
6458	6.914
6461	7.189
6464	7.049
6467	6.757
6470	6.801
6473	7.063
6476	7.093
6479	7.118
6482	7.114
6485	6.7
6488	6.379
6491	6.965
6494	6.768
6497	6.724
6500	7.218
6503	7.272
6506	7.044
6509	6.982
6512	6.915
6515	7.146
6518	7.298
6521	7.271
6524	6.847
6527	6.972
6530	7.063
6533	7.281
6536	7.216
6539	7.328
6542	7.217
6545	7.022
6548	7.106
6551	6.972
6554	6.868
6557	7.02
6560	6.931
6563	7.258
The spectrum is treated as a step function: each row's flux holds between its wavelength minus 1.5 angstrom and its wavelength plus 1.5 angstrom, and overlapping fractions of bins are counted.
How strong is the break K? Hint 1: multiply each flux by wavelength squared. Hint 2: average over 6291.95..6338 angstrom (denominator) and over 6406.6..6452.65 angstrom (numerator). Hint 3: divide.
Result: 1.0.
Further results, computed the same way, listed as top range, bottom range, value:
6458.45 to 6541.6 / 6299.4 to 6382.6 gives 1.07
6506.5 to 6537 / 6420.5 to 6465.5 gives 1.03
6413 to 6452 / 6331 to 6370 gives 1.07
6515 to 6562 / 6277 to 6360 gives 1.05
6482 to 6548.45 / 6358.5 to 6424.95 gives 1.08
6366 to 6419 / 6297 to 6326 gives 0.94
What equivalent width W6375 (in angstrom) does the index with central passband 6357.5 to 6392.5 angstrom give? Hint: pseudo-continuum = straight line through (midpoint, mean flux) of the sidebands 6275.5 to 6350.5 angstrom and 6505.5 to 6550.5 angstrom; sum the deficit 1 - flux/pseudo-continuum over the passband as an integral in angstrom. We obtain 3.2 angstrom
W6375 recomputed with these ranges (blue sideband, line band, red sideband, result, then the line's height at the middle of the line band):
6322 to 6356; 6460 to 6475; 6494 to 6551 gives 0.2 angstrom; 7.08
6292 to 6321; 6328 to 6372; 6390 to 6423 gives 2.7 angstrom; 7.18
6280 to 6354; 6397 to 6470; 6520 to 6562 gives 1.4 angstrom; 7.16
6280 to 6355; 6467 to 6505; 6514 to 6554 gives 1.2 angstrom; 7.15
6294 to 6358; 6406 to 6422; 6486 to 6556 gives 0.4 angstrom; 7.11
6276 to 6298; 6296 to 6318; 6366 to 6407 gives -0.1 angstrom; 7.3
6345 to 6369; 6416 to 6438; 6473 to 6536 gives -0.4 angstrom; 6.84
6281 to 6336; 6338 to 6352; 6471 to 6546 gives 0.1 angstrom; 7.23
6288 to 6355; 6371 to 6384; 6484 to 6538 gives 1.1 angstrom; 7.16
